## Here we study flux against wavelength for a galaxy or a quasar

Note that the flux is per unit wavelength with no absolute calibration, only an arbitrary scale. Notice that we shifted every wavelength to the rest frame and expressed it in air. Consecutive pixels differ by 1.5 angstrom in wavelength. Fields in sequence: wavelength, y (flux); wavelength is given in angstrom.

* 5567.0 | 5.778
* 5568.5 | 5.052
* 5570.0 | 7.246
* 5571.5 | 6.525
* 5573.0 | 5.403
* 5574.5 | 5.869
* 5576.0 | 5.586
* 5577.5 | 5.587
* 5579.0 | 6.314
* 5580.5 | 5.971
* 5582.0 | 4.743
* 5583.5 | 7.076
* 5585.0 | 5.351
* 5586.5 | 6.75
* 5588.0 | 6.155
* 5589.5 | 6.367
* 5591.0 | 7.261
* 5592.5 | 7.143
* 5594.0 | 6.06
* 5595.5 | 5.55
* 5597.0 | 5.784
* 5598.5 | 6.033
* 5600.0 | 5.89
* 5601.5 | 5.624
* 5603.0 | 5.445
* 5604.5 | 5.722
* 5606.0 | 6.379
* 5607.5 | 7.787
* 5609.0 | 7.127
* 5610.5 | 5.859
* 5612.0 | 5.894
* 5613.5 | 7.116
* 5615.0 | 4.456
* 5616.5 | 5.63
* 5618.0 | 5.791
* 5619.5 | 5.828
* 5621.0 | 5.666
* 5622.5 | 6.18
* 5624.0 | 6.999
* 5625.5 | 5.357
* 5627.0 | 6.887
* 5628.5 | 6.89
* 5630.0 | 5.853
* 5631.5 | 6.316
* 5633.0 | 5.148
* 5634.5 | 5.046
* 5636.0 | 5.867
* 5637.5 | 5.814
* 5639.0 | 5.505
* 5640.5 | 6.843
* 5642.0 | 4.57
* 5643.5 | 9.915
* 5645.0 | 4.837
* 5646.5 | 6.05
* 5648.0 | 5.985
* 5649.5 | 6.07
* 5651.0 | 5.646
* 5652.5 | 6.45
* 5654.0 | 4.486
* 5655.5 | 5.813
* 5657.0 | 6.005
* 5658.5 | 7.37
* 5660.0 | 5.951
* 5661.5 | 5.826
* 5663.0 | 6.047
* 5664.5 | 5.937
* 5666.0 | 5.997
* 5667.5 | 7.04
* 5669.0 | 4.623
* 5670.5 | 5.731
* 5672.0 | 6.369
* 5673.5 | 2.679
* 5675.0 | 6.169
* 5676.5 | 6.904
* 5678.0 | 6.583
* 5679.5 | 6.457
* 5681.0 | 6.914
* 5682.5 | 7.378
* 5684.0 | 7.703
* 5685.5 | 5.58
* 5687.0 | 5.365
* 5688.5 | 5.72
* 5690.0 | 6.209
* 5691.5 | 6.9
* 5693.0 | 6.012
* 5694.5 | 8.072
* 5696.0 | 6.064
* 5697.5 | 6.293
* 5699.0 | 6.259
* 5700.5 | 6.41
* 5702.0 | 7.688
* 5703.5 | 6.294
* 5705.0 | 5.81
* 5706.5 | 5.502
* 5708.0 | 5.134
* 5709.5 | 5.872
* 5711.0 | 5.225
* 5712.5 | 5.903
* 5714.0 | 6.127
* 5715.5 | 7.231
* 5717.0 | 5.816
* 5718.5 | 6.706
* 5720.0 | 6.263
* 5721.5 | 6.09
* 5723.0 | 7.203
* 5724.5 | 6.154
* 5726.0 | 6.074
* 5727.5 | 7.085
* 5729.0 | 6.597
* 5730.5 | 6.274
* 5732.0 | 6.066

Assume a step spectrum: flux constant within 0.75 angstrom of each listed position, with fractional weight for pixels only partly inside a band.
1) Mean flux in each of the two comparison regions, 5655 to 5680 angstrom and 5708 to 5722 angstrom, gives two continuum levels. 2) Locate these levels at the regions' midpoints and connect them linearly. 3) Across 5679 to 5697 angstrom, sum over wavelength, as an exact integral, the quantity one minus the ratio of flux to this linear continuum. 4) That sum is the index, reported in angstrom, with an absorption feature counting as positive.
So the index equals -1.5 angstrom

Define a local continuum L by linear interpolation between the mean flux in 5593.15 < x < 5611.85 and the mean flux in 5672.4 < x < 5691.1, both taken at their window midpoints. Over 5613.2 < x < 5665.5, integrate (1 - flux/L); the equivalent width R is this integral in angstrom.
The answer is 1.1 angstrom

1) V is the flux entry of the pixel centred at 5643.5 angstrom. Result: 9.915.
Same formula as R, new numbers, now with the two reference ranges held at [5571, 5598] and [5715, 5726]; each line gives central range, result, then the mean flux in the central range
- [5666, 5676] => 1.27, 5.51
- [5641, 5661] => 0.53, 6.09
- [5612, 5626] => 0.62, 5.9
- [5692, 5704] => -0.49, 6.65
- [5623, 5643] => 0.73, 5.98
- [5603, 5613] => -0.42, 6.4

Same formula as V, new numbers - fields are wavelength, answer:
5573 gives 5.403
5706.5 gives 5.502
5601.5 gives 5.624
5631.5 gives 6.316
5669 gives 4.623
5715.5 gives 7.231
